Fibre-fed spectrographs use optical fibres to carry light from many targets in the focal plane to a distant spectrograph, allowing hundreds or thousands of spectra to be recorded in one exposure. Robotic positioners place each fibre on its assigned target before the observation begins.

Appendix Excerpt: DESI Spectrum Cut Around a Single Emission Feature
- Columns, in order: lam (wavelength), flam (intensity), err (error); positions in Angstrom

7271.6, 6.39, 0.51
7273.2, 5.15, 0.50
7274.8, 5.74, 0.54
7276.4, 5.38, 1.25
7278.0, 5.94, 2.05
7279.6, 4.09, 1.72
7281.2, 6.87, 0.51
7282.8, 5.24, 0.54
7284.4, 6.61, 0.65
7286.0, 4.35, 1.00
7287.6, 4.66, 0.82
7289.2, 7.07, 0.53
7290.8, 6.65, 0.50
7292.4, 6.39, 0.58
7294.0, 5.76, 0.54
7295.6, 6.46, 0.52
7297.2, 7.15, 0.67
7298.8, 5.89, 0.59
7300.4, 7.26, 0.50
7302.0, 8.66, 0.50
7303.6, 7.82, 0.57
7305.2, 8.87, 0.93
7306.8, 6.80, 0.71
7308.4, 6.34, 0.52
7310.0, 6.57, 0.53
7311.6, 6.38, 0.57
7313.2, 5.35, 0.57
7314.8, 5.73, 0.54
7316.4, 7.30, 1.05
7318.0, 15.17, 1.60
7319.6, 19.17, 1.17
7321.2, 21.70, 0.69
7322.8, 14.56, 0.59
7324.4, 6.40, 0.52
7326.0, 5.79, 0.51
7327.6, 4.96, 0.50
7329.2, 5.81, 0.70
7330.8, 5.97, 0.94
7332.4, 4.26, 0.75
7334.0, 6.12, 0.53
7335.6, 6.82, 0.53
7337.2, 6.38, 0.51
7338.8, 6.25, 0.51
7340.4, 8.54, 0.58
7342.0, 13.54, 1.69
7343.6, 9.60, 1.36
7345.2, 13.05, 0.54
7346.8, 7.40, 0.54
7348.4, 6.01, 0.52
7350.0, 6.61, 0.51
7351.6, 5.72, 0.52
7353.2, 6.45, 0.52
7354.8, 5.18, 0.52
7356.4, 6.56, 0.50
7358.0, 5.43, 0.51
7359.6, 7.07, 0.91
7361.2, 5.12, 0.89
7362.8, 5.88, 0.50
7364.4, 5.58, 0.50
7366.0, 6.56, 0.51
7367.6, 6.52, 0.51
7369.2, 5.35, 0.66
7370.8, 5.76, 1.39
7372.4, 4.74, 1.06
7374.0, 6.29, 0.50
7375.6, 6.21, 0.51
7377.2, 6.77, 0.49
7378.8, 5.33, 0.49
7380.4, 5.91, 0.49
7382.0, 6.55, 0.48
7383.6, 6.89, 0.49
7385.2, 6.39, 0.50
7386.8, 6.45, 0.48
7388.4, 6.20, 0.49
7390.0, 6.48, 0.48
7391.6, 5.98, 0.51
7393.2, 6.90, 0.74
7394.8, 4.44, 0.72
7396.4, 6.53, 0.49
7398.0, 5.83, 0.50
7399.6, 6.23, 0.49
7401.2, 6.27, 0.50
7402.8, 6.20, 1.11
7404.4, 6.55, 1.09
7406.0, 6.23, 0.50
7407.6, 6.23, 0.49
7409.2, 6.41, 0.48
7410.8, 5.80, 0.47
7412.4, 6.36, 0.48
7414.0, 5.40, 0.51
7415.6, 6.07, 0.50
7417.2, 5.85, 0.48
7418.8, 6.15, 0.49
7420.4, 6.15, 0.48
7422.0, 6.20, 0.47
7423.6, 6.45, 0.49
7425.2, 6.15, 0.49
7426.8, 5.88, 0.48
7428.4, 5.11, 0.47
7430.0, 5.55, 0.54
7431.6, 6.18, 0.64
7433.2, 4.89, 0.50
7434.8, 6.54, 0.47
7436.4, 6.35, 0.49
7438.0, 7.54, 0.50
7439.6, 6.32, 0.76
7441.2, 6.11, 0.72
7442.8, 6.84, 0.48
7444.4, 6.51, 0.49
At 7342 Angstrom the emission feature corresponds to [N II]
